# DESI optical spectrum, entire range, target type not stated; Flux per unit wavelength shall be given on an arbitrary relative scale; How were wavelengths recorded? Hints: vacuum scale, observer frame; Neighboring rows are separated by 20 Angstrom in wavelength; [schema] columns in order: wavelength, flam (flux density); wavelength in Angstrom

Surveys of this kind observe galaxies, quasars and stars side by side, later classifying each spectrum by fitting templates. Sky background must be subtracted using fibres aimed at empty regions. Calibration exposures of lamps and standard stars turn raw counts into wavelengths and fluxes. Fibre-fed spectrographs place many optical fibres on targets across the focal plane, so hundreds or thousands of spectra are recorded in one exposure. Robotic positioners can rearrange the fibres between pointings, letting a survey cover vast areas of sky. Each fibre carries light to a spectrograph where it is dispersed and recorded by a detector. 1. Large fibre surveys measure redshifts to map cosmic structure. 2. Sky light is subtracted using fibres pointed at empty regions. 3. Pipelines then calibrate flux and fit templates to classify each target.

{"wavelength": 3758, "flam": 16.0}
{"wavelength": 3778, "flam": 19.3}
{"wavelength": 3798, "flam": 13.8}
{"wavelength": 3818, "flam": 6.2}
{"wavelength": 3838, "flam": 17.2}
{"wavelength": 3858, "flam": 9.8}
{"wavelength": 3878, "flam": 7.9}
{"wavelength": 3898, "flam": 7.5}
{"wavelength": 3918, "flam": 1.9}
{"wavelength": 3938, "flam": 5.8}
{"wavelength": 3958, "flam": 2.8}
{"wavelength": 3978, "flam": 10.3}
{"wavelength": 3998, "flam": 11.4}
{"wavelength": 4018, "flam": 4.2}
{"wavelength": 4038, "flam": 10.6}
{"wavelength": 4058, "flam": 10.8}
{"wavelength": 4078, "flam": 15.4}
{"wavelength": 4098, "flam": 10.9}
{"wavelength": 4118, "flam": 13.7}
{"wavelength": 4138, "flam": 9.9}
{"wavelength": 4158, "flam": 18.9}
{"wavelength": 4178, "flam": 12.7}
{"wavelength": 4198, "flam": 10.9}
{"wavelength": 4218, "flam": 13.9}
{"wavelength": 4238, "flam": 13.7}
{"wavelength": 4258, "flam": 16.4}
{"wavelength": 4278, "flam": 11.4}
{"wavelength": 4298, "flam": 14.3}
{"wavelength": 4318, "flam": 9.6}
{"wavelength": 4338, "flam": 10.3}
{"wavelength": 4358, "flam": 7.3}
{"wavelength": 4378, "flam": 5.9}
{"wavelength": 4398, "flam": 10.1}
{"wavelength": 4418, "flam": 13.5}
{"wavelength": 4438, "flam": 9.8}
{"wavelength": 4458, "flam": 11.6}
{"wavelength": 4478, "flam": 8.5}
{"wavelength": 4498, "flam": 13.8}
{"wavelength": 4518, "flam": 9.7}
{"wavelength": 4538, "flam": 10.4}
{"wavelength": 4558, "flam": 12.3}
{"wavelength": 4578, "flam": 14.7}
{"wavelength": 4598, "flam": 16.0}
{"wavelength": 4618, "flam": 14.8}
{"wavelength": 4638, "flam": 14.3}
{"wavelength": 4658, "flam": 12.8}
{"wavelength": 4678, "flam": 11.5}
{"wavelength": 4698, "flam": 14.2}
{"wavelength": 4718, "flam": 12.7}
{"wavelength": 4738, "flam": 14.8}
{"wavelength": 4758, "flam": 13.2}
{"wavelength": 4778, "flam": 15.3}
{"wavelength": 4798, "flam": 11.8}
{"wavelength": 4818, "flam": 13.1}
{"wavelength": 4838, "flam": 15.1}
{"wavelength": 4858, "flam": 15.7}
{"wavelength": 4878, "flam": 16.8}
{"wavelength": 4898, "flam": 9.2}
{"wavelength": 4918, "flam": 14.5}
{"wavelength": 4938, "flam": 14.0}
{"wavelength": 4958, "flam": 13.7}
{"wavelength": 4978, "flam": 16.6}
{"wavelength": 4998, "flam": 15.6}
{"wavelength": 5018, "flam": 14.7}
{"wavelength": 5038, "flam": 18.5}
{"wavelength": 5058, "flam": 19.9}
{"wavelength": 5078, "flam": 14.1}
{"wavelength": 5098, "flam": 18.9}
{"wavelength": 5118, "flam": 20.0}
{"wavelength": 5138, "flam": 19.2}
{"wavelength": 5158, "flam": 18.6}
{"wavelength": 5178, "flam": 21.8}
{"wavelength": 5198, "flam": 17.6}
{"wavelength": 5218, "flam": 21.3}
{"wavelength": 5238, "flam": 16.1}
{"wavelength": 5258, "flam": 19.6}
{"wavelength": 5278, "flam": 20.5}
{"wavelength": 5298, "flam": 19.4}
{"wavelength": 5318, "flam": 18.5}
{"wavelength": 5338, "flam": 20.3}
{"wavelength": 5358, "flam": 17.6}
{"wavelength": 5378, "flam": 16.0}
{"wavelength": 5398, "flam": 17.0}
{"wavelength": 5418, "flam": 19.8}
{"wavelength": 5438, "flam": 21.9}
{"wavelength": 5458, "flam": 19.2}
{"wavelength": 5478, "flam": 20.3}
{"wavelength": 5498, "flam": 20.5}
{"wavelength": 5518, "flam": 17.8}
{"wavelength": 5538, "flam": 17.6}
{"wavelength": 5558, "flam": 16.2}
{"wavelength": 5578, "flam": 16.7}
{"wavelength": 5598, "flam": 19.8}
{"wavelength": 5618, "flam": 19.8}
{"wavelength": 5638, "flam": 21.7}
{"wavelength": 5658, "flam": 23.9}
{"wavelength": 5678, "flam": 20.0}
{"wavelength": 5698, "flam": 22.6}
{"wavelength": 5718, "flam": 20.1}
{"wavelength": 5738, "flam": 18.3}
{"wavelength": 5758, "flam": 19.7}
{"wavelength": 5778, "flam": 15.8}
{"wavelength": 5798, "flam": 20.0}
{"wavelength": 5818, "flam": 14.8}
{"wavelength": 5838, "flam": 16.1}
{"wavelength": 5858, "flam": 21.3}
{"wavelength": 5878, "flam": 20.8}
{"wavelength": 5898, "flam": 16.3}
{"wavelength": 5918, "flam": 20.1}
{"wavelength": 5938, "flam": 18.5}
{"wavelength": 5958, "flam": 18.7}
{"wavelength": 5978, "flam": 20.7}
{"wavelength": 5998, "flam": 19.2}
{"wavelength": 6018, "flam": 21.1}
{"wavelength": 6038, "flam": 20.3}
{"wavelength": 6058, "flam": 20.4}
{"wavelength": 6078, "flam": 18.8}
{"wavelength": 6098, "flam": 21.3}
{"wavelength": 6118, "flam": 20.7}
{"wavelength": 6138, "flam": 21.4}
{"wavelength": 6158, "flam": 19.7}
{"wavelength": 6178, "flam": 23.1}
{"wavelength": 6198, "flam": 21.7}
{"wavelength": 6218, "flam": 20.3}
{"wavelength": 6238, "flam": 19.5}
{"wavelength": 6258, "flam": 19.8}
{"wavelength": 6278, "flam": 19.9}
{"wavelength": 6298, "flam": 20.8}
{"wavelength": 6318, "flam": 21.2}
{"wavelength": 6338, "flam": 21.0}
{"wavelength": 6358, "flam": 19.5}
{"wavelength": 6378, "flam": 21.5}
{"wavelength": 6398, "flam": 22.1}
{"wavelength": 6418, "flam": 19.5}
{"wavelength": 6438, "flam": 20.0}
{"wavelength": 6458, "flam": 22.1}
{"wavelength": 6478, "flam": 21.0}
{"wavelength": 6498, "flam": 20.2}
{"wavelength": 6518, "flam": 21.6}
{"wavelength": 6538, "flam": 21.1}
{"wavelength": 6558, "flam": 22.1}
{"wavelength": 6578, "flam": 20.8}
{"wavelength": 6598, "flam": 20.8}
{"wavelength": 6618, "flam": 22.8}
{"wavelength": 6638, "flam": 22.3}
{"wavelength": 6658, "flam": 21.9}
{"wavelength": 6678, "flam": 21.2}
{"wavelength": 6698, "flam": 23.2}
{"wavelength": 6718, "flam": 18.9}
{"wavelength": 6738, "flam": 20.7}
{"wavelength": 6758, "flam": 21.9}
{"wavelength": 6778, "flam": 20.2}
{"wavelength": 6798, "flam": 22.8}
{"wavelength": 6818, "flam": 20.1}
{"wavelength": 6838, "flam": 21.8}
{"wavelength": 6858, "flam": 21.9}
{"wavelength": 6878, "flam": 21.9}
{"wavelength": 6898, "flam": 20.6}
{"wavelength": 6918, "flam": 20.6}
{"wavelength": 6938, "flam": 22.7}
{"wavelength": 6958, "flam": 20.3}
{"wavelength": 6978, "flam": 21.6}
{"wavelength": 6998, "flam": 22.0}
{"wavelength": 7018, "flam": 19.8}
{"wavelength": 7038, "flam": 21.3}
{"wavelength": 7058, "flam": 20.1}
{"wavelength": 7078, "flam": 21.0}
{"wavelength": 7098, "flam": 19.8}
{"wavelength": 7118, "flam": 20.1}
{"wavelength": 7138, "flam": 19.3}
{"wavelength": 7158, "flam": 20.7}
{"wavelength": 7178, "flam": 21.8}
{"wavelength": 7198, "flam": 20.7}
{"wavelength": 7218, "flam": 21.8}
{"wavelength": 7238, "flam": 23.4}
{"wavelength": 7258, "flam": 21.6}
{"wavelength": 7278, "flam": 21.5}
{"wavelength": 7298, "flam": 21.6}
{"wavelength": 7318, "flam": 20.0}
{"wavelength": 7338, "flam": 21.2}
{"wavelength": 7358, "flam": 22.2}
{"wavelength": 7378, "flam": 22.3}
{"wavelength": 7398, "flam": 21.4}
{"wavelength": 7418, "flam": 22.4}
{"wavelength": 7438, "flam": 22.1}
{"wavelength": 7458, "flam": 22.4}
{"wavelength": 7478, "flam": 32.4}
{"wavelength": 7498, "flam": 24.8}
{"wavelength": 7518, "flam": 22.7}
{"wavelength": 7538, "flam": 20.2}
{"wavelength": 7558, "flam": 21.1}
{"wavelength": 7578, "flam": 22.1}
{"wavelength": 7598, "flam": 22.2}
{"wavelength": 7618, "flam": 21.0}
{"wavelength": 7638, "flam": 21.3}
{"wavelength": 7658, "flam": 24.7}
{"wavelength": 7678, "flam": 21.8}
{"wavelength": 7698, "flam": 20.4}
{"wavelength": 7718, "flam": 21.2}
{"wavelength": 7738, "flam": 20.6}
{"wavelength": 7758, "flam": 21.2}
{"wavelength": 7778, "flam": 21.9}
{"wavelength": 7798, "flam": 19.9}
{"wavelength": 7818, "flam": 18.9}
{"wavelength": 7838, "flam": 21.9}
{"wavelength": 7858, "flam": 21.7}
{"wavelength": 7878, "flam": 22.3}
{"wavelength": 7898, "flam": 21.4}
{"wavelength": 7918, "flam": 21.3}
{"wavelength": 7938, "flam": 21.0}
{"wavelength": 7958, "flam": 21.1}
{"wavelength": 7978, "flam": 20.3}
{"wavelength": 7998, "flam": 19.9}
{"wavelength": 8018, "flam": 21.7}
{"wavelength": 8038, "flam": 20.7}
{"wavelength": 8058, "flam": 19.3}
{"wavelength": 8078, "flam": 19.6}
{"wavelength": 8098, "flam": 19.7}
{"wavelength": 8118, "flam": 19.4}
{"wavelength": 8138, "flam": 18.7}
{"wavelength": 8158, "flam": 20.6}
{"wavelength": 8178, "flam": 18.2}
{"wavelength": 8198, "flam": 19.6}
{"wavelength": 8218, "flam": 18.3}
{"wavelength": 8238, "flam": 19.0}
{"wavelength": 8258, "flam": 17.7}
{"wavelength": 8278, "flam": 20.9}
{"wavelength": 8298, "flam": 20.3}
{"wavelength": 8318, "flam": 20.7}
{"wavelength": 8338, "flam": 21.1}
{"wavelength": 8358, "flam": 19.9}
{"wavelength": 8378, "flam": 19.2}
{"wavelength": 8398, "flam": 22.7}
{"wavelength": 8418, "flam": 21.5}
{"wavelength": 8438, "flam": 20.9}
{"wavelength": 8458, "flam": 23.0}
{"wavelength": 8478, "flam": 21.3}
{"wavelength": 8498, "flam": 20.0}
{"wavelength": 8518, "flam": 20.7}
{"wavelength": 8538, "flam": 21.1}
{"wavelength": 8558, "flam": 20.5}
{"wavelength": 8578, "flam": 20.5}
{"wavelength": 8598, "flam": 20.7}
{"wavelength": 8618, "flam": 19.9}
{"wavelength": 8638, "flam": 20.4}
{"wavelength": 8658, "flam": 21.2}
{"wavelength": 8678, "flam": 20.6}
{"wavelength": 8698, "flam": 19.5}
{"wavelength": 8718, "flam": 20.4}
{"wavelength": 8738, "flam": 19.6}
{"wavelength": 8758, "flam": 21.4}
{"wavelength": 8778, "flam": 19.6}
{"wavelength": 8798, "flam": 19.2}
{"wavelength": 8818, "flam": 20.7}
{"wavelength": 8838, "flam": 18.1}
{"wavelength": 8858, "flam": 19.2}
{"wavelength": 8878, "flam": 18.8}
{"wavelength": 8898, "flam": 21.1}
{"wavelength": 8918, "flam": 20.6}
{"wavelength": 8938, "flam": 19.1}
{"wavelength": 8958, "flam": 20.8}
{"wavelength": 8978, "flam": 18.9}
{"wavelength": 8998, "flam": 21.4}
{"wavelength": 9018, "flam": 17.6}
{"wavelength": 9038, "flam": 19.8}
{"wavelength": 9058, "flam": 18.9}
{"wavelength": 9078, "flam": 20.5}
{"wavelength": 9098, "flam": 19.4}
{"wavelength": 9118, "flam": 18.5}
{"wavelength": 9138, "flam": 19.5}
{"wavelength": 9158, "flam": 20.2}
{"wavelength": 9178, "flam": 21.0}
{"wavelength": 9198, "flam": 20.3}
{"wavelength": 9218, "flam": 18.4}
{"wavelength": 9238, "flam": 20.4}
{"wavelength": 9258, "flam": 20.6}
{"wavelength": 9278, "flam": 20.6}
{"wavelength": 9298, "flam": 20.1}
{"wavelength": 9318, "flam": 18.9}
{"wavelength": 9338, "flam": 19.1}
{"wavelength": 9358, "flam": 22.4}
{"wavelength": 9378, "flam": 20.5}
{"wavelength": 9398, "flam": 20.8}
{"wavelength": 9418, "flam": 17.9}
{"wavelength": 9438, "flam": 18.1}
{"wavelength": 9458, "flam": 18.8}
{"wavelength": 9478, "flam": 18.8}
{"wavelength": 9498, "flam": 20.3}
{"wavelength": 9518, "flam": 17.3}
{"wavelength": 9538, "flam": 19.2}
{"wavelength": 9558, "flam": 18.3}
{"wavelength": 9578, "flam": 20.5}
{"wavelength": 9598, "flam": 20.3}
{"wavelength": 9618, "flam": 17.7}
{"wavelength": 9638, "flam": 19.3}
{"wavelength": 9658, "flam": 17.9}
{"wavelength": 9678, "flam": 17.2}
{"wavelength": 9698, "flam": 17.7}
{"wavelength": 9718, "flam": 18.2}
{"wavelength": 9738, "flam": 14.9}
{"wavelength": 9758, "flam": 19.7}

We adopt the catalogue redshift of 0.14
